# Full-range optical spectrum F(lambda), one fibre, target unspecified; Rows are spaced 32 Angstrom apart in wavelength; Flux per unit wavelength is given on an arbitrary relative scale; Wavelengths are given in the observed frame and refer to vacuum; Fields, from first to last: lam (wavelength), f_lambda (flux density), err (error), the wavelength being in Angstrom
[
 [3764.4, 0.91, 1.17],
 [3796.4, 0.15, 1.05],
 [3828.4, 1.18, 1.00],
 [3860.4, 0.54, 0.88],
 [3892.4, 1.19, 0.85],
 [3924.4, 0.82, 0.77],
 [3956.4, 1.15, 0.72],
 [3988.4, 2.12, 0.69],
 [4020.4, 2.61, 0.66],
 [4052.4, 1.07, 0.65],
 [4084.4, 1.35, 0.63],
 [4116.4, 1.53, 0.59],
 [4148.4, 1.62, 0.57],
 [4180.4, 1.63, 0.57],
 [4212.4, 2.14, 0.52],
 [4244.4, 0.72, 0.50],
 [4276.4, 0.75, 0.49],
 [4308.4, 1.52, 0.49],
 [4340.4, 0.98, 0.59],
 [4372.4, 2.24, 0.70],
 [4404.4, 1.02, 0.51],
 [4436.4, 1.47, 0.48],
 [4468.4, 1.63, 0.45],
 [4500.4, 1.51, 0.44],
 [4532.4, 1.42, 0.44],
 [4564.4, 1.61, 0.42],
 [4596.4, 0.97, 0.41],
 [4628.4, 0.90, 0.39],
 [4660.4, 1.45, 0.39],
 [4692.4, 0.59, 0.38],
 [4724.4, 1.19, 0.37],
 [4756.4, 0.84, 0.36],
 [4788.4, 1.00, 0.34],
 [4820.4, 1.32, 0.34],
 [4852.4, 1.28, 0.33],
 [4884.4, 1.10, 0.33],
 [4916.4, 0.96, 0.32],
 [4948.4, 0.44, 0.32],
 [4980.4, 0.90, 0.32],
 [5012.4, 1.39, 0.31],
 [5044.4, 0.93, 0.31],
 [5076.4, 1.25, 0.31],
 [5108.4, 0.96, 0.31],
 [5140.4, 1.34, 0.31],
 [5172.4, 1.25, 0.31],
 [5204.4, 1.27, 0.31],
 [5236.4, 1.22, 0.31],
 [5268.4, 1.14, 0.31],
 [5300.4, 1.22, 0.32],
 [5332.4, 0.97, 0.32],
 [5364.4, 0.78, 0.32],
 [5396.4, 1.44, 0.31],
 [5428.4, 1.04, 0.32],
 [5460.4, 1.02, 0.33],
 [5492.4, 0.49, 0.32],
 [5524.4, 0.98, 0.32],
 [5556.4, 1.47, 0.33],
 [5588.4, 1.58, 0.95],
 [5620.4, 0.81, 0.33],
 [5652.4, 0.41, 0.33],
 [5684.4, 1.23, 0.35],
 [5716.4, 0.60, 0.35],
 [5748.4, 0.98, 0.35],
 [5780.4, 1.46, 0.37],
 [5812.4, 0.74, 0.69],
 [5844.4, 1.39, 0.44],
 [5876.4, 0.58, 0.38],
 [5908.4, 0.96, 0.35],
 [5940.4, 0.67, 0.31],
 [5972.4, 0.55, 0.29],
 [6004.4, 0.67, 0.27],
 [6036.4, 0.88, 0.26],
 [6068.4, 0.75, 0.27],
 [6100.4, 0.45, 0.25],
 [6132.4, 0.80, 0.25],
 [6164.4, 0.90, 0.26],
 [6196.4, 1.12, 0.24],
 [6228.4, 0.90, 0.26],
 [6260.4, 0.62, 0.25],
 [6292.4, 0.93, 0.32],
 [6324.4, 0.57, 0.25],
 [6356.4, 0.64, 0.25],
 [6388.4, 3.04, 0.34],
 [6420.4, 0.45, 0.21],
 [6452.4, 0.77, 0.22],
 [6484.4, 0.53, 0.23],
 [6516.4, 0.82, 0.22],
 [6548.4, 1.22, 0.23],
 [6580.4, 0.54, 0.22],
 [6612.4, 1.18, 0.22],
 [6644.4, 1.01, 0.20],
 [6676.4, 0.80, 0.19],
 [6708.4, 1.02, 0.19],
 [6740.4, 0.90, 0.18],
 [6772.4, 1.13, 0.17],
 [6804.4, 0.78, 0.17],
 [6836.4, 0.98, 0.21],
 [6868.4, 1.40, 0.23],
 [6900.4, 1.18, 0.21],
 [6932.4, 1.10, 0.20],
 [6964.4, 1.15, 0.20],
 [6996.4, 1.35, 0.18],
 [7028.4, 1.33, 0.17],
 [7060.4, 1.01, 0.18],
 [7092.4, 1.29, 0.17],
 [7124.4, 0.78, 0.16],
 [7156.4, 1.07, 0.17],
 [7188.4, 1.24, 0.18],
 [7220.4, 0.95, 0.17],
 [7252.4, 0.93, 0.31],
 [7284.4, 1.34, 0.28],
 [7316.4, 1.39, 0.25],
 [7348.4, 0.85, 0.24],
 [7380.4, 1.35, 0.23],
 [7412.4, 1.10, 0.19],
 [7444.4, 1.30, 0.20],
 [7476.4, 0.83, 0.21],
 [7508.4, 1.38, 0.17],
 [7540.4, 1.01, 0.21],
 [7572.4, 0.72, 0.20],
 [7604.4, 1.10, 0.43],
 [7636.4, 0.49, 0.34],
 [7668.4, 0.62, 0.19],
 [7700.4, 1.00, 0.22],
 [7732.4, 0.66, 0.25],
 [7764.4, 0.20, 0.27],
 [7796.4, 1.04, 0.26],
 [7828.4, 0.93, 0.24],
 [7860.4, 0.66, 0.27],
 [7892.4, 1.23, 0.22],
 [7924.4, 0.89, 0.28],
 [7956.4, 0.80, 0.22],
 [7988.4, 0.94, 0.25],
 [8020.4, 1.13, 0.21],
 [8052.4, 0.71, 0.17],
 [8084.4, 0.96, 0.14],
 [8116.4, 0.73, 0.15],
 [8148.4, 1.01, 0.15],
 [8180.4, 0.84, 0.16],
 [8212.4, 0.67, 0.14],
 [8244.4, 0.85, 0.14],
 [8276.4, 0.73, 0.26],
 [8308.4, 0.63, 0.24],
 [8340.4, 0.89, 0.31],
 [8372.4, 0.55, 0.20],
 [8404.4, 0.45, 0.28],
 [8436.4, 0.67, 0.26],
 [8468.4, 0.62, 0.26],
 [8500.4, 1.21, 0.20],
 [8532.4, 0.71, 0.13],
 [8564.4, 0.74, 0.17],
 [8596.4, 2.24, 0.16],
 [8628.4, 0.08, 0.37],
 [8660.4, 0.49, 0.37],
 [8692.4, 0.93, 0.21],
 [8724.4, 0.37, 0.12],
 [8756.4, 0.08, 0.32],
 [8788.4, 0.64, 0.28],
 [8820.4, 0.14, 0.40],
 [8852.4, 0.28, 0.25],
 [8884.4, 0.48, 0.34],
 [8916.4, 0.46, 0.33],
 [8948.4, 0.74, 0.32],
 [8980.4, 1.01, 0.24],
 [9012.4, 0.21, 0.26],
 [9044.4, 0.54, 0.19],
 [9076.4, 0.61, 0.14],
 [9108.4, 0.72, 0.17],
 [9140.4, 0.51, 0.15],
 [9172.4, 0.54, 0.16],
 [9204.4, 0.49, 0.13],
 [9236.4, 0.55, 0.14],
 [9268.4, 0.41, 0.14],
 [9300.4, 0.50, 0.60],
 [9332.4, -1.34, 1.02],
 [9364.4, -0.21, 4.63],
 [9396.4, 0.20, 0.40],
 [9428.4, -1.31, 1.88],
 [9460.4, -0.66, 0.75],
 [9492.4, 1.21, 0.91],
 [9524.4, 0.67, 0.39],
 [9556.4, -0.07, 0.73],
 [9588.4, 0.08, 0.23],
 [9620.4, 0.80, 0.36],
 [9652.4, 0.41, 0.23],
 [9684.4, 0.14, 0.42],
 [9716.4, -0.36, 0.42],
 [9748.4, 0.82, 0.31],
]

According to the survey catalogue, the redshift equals 0.72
